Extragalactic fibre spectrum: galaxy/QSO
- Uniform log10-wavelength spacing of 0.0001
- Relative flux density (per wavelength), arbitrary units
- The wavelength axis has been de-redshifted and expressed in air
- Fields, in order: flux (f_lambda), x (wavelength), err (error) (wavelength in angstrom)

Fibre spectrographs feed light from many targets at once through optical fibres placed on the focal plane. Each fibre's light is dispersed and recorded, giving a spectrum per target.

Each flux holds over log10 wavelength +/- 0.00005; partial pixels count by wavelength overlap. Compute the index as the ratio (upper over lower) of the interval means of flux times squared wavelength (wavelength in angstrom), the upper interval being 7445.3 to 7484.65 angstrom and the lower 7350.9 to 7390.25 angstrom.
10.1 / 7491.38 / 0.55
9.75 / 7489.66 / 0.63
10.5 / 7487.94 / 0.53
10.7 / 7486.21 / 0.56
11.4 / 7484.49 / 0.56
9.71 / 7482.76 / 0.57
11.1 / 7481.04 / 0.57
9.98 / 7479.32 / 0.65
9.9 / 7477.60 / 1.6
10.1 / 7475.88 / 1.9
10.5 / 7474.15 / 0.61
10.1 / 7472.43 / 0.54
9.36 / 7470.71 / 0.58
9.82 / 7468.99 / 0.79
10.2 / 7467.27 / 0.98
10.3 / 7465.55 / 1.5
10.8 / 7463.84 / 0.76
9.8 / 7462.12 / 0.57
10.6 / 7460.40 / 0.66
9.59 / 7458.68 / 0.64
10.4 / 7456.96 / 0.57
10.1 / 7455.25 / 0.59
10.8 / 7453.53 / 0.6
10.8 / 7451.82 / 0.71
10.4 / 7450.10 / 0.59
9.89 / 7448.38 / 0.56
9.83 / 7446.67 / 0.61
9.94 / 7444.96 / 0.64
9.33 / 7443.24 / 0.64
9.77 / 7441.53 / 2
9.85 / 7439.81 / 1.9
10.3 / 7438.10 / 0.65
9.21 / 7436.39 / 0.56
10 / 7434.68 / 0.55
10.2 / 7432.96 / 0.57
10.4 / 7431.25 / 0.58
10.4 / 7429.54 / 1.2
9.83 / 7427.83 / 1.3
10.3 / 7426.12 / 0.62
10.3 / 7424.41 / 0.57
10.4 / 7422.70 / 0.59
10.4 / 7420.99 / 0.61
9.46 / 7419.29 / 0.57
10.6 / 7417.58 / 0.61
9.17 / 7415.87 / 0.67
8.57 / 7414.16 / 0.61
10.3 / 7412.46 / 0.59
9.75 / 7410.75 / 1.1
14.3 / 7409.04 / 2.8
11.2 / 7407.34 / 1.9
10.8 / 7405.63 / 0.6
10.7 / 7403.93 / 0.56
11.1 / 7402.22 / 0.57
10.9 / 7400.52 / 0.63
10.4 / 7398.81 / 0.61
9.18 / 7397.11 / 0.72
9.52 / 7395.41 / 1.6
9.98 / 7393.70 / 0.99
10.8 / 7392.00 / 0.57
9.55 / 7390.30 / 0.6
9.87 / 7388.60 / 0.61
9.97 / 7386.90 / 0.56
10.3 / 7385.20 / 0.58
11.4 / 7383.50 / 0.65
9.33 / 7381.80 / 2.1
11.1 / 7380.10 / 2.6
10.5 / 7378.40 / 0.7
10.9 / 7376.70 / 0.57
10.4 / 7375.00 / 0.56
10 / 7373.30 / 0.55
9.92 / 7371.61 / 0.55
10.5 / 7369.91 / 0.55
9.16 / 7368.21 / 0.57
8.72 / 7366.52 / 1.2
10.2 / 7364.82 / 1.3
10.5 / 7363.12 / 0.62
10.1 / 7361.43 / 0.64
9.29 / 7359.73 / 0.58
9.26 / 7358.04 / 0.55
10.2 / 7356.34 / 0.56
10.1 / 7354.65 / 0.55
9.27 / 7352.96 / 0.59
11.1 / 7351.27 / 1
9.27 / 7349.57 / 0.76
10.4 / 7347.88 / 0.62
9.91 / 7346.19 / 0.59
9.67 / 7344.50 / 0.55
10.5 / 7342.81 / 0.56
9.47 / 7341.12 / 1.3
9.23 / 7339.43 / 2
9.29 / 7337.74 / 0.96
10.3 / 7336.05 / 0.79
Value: 1.04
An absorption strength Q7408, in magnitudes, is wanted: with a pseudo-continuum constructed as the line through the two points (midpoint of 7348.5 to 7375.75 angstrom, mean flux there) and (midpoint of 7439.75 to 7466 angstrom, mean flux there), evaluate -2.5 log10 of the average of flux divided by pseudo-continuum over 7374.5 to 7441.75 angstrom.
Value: -0.03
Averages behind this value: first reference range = 9.88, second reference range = 10.1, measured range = 10.3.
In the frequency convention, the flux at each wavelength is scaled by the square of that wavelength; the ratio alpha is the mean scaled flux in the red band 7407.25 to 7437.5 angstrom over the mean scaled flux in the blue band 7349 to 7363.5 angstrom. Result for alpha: 1.1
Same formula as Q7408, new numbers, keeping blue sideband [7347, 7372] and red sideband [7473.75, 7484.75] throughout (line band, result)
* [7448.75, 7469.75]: -0.005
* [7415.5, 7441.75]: 0.007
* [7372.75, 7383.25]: -0.053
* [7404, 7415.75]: -0.069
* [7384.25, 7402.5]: -0.014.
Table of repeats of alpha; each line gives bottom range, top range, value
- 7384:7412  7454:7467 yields 0.99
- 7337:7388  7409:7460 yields 1.03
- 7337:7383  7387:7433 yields 1.05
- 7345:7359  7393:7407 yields 1.06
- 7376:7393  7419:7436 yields 0.99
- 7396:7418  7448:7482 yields 0.99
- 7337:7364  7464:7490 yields 1.08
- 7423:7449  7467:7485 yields 1.03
